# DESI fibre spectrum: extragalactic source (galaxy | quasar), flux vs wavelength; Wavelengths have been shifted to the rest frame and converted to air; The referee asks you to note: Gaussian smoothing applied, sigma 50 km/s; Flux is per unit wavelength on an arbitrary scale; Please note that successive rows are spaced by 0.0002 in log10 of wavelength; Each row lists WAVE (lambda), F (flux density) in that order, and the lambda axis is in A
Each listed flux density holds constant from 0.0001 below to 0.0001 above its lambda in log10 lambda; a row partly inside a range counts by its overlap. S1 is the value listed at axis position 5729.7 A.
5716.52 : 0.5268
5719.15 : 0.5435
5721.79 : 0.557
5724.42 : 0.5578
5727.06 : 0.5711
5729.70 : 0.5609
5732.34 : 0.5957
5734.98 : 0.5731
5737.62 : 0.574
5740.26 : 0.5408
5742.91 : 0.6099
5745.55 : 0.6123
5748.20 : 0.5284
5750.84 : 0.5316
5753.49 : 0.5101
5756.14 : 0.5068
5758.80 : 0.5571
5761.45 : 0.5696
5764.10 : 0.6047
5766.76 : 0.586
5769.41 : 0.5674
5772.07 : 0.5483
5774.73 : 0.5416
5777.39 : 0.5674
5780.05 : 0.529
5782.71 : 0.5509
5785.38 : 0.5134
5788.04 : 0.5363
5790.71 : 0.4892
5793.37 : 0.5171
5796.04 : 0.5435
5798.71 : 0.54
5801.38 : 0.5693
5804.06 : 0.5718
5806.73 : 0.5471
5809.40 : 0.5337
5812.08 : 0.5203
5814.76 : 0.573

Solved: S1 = 0.5609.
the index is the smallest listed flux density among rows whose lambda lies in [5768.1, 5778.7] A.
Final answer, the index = 0.5416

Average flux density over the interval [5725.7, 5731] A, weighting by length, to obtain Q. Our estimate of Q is 0.565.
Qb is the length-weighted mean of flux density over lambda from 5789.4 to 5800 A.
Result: 0.523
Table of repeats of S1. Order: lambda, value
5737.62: 0.574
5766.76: 0.586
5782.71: 0.5509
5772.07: 0.5483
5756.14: 0.5068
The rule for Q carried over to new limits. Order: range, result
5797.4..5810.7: 0.553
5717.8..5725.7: 0.553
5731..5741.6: 0.571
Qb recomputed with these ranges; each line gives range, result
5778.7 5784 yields 0.54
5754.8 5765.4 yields 0.559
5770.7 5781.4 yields 0.547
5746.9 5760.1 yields 0.527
